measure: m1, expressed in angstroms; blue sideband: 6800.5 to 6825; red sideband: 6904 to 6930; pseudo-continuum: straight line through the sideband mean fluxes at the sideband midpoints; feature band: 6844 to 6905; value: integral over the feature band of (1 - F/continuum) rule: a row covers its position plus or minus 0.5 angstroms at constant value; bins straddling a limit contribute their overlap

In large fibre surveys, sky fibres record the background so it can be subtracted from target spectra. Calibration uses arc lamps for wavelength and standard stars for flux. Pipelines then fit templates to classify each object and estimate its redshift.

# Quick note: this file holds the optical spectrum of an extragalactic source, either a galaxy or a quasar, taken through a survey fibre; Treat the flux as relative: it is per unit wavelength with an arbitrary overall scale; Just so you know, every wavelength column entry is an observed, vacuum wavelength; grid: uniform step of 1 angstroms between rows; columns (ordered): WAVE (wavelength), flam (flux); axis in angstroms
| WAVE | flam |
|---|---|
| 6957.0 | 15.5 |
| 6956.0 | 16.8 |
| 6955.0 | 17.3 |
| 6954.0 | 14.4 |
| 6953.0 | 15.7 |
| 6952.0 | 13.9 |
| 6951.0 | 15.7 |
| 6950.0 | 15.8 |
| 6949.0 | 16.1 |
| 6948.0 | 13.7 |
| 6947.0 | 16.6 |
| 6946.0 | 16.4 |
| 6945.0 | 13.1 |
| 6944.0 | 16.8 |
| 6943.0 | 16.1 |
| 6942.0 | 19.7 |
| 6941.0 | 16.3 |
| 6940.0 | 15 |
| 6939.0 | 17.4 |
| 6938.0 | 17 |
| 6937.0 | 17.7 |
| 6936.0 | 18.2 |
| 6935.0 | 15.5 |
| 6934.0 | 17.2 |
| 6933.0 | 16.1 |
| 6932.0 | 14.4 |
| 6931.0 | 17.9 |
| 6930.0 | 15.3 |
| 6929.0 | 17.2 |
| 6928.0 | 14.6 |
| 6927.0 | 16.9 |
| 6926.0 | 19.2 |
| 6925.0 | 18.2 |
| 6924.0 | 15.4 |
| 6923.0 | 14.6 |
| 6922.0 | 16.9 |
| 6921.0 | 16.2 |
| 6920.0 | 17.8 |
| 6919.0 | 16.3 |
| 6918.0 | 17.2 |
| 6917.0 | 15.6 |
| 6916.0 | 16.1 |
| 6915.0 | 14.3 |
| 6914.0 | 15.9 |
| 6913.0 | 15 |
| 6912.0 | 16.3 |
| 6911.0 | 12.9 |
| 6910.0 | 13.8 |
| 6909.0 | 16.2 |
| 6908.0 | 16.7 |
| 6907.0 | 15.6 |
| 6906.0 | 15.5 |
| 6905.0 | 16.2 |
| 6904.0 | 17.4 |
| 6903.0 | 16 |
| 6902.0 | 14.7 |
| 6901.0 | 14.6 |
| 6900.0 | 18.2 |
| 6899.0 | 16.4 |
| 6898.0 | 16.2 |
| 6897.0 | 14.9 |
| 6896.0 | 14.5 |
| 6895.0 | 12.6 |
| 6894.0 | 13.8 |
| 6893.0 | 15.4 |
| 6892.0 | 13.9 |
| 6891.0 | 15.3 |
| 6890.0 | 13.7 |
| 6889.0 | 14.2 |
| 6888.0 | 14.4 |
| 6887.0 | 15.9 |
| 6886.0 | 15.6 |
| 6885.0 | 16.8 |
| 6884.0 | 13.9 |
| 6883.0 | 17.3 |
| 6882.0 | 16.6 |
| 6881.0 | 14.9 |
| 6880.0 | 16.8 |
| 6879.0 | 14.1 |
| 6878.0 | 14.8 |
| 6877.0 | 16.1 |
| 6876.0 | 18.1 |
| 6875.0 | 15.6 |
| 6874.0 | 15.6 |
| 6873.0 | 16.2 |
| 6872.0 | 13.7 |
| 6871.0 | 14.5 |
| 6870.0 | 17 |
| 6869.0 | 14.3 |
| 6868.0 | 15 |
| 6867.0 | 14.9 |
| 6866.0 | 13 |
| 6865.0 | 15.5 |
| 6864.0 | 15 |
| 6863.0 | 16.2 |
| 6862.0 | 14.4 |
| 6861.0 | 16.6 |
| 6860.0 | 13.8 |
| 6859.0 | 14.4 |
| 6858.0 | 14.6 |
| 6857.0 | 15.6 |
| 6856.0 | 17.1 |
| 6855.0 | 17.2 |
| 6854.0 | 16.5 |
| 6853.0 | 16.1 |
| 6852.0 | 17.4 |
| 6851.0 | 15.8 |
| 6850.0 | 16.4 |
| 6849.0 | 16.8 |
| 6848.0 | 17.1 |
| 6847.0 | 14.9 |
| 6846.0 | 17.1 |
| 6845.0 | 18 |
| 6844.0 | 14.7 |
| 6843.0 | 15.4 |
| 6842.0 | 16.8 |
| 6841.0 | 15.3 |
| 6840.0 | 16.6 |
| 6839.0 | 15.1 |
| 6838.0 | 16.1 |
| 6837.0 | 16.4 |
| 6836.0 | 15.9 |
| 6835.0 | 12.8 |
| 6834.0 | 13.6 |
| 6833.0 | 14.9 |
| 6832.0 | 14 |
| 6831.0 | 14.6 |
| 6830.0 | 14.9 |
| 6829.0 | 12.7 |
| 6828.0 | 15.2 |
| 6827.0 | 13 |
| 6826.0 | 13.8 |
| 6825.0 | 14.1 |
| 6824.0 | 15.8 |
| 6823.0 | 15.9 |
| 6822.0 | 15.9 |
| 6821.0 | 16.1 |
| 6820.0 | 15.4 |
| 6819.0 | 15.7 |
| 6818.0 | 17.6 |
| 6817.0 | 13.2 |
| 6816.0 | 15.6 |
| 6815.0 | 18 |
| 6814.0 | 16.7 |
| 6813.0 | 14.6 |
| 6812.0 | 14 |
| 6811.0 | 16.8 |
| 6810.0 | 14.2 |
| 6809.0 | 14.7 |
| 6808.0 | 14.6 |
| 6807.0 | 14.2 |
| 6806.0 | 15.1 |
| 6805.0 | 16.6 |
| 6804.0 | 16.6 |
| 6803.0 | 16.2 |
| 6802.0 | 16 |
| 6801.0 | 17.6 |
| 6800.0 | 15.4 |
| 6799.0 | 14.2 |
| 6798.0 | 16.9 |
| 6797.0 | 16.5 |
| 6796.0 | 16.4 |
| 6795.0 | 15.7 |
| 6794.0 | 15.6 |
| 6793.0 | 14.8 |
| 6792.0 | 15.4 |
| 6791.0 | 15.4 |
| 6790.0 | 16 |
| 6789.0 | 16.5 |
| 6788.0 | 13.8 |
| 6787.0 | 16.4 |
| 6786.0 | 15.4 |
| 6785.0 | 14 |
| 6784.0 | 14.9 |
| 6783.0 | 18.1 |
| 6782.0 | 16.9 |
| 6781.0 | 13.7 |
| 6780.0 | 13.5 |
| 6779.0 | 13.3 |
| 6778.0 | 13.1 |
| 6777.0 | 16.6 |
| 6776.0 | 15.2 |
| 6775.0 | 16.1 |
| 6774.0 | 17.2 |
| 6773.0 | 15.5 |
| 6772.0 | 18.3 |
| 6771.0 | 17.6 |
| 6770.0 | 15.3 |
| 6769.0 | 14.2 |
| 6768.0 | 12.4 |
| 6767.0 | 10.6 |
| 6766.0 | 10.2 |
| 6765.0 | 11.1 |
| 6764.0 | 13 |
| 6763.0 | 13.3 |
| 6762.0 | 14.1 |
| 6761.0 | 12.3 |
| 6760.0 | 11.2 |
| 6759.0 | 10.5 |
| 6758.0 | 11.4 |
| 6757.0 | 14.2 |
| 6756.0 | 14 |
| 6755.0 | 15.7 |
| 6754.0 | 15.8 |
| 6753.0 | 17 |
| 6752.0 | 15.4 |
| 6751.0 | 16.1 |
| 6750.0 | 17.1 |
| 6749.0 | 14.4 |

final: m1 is 1.3 angstroms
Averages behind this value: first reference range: 15.7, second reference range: 16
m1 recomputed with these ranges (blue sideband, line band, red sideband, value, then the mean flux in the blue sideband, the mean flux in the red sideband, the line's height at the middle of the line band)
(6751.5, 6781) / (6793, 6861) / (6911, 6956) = -3.4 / 14.1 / 16.2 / 14.8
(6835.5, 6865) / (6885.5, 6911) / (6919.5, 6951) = 1.6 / 16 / 16.4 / 16.2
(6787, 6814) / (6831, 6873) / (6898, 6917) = 0.3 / 15.6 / 15.7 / 15.6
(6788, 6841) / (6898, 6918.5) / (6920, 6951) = 0.5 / 15.4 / 16.4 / 16.2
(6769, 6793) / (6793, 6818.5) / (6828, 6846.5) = -0.5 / 15.5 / 15.3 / 15.4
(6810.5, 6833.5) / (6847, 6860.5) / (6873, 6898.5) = -0.7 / 15.2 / 15.3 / 15.2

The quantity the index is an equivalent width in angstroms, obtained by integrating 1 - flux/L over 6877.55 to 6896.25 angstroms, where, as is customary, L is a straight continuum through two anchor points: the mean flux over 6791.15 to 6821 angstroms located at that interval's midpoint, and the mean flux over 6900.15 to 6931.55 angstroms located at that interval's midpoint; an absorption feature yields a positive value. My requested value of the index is 1.13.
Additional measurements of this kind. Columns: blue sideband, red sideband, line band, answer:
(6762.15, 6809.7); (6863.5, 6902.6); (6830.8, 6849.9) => -0.6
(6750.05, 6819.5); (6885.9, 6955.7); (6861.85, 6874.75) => 0.4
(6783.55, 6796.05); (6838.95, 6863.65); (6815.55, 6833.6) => 0.9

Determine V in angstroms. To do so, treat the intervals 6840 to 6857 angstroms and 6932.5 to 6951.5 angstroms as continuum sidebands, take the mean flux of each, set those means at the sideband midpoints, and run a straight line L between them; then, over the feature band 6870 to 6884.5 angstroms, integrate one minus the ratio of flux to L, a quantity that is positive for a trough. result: 0.66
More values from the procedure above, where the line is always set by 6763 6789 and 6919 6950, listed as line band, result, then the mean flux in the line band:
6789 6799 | -0.63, 15.8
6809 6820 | -0.36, 15.6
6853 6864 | -0.03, 15.6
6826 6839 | 0.68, 14.5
